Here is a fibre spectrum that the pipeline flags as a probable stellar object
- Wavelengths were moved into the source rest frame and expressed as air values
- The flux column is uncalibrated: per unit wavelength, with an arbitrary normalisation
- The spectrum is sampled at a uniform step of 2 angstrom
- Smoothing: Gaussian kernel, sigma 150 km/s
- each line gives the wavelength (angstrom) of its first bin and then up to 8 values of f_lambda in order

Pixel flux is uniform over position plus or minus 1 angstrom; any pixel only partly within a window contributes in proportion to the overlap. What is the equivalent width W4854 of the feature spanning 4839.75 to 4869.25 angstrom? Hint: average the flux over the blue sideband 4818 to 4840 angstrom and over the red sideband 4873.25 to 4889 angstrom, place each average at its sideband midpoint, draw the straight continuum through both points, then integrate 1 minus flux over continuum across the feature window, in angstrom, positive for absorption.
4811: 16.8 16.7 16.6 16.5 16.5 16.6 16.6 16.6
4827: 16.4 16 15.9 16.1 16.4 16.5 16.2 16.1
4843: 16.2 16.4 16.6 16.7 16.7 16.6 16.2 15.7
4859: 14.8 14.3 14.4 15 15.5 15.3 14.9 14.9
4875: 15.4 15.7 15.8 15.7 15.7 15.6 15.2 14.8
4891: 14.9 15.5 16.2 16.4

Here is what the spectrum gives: 0.29 angstrom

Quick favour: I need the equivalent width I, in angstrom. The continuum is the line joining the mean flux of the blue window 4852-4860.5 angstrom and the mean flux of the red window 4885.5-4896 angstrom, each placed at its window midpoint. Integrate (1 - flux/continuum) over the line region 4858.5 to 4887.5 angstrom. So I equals 0.6 angstrom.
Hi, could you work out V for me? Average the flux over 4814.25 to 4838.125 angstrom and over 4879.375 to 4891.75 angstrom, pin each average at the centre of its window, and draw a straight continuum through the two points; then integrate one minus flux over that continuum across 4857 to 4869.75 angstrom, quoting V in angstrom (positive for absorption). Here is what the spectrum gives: 0.6 angstrom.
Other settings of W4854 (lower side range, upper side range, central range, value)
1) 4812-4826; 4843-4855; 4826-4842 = 0.35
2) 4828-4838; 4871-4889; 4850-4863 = 0.16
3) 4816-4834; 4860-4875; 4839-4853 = -0.71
